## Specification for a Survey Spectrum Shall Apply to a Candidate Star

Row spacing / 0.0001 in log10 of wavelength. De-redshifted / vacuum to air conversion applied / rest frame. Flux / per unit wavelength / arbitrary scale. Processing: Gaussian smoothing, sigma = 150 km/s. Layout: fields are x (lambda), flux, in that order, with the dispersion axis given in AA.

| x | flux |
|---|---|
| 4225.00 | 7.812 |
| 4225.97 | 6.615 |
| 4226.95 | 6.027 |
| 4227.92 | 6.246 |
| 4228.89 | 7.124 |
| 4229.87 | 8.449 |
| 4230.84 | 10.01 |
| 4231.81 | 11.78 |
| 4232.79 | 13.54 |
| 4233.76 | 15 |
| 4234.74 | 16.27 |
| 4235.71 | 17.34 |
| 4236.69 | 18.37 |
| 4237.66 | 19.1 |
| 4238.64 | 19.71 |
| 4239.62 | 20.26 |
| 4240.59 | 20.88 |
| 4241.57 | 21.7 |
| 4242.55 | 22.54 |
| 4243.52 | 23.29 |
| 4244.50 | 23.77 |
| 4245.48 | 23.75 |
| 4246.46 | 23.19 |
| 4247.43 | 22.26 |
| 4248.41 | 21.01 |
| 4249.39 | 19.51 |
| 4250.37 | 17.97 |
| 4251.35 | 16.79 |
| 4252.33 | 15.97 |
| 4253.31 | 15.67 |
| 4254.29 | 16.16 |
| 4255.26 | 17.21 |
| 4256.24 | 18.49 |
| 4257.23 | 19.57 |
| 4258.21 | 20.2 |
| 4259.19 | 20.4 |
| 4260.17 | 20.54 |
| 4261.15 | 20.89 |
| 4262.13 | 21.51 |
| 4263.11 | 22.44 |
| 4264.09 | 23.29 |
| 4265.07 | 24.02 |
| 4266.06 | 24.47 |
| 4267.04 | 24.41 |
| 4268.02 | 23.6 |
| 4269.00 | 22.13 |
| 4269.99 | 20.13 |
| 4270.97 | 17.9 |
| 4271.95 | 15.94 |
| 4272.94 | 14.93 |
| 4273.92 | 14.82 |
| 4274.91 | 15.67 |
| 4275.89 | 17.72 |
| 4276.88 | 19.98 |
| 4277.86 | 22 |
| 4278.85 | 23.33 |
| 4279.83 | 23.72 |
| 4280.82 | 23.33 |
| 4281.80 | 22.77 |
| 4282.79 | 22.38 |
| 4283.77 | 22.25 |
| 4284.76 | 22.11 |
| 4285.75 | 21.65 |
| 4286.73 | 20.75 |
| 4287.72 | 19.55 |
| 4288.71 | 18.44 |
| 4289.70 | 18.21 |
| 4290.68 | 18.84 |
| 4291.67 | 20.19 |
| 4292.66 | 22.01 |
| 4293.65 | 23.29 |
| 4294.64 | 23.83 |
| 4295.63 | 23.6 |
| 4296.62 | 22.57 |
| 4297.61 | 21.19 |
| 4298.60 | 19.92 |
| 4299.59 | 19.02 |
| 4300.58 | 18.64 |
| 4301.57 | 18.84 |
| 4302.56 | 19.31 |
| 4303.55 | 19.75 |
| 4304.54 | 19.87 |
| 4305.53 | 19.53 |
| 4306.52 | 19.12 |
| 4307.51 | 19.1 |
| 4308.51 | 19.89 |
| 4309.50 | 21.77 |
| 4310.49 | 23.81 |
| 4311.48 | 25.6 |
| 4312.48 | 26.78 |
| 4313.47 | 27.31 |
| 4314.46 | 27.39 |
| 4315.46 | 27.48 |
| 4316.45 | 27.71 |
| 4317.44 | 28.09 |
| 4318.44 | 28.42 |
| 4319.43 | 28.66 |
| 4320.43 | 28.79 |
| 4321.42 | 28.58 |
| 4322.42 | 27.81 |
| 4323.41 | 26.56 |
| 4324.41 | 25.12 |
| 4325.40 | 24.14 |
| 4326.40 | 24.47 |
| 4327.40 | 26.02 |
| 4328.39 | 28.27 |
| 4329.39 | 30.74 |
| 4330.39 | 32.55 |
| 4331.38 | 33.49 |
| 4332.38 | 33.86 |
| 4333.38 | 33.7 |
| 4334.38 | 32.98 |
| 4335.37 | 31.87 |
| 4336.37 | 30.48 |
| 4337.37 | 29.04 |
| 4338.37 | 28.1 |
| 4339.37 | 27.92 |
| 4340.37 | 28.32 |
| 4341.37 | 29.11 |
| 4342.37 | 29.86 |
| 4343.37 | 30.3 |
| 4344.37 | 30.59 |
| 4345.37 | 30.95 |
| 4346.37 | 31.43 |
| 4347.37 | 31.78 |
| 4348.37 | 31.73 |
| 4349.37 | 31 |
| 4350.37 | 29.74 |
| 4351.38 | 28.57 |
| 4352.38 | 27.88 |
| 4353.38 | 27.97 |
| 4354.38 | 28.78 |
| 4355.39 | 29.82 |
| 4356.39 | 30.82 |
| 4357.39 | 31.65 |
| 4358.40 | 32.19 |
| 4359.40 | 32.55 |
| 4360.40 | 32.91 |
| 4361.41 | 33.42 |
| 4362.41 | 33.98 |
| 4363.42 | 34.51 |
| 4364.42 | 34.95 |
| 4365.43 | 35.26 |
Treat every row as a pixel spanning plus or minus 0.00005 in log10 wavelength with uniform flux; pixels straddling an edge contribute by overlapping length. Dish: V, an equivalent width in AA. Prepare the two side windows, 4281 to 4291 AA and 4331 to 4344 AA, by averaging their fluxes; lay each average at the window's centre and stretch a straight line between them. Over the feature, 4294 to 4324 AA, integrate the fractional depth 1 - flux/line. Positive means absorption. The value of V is 2.0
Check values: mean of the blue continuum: 20.8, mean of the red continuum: 30.7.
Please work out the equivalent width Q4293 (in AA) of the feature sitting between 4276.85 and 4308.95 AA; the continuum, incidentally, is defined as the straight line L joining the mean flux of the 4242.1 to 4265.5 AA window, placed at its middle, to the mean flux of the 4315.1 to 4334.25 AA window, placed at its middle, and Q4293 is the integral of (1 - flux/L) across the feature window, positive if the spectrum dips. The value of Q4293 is 5.19 AA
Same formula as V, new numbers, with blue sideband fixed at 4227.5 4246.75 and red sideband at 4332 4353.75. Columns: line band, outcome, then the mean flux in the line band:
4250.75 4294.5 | 2.52 AA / 20.2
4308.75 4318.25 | 0.20 AA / 26.1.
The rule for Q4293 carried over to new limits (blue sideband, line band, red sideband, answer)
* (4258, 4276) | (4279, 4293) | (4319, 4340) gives 1.1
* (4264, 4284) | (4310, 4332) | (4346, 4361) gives -0.9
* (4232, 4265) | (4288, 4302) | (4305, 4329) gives 1.8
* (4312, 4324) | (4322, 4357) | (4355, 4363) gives 0.6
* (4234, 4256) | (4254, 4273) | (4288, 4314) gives -0.4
